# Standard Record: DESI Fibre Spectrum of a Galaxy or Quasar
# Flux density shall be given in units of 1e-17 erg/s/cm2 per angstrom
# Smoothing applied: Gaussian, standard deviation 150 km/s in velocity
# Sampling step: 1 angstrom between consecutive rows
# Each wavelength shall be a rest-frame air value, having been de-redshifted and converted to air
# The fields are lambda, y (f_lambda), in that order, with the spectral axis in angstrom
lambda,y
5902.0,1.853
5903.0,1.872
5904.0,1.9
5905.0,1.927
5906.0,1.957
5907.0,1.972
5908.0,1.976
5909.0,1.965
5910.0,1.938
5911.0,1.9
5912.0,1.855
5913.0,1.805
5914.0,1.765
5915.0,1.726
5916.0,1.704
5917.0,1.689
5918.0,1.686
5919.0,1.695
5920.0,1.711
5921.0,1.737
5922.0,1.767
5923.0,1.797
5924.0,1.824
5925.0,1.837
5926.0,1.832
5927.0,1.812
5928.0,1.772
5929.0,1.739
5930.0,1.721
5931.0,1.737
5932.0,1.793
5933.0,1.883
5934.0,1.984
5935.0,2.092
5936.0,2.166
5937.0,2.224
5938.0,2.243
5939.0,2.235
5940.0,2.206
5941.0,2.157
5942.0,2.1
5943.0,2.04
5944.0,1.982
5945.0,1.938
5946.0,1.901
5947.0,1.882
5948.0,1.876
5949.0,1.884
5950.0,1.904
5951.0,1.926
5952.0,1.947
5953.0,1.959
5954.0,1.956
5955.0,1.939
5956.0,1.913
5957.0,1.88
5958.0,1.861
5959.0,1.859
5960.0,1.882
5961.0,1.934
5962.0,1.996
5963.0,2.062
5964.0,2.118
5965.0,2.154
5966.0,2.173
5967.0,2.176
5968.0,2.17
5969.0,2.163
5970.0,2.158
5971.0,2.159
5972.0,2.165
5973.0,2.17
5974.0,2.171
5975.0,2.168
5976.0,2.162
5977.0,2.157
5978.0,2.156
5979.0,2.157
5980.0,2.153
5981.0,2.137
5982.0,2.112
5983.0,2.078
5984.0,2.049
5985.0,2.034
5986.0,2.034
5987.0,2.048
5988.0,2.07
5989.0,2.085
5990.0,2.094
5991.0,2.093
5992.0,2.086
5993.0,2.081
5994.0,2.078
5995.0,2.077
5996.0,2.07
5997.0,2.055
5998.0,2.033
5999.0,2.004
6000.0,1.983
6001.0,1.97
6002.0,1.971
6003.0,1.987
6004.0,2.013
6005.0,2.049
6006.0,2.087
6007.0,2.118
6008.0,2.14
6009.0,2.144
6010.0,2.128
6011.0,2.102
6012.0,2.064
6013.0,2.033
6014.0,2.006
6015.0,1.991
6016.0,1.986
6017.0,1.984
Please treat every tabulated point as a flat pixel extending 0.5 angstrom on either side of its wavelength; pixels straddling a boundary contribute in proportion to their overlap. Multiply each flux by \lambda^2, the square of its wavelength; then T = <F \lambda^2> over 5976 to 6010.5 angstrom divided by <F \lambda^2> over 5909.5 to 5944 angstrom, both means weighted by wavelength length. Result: 1.12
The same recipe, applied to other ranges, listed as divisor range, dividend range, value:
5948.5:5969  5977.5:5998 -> 1.06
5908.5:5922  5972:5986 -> 1.22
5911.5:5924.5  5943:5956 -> 1.11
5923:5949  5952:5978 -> 1.06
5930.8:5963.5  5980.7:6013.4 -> 1.06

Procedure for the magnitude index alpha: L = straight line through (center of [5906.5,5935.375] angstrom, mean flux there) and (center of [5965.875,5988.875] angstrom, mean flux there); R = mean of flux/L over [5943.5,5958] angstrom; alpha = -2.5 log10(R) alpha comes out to 0.04 mag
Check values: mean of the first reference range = 1.82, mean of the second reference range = 2.13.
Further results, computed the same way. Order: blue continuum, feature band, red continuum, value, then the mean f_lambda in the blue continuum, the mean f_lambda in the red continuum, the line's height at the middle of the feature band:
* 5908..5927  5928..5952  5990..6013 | -0.063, 1.8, 2.06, 1.87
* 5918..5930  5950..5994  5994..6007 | -0.071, 1.77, 2.03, 1.93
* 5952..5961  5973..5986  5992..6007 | -0.078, 1.91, 2.04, 1.98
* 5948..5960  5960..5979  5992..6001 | -0.090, 1.91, 2.05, 1.96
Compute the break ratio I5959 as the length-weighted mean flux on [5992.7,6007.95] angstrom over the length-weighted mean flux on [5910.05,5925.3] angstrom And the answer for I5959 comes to 1.15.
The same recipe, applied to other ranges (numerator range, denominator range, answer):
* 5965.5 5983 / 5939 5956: 1.09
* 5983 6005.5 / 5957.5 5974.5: 0.98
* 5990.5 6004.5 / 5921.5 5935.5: 1.11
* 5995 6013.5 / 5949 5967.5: 1.04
